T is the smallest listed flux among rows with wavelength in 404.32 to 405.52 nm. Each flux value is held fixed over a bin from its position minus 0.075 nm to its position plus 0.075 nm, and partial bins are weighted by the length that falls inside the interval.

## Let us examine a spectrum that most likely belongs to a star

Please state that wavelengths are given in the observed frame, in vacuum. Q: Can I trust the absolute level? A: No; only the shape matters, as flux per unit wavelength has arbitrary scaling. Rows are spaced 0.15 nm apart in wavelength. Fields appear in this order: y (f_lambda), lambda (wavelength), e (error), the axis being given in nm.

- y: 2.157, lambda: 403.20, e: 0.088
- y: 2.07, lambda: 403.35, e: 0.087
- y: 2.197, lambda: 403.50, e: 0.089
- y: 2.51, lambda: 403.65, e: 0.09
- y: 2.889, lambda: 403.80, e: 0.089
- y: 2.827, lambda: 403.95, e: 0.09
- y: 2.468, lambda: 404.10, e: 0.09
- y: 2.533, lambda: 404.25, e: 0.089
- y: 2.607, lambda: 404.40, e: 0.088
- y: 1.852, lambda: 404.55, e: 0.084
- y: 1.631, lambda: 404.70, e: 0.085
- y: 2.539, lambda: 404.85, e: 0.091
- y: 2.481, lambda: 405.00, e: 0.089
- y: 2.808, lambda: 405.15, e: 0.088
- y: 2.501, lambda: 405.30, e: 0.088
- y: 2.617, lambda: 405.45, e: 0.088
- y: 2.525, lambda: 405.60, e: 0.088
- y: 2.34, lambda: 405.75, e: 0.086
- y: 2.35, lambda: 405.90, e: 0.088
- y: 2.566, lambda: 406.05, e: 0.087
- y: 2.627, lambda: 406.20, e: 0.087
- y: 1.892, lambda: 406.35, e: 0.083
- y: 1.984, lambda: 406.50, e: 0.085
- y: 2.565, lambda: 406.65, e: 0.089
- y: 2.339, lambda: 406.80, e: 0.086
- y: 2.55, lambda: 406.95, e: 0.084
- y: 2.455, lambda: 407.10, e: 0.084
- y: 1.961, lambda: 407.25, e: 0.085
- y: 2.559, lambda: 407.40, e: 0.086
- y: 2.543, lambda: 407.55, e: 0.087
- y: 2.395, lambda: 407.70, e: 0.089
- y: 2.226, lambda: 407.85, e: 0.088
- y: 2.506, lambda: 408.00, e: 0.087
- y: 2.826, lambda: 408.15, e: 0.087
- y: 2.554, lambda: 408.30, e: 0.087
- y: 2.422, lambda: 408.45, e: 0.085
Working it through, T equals 1.631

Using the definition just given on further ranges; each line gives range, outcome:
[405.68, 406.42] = 1.892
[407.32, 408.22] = 2.226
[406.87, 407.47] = 1.961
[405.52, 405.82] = 2.34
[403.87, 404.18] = 2.468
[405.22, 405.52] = 2.501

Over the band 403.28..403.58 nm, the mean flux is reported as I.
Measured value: 2.14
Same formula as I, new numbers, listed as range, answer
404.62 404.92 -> 2.07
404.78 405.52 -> 2.59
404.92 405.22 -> 2.64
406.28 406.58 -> 1.95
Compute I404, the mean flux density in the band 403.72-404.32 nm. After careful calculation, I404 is 2.68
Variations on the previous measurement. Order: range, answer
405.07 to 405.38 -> 2.65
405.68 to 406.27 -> 2.47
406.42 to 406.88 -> 2.29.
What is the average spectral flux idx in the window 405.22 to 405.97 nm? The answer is 2.47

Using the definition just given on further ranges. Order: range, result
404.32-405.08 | 2.23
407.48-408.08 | 2.42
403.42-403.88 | 2.53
